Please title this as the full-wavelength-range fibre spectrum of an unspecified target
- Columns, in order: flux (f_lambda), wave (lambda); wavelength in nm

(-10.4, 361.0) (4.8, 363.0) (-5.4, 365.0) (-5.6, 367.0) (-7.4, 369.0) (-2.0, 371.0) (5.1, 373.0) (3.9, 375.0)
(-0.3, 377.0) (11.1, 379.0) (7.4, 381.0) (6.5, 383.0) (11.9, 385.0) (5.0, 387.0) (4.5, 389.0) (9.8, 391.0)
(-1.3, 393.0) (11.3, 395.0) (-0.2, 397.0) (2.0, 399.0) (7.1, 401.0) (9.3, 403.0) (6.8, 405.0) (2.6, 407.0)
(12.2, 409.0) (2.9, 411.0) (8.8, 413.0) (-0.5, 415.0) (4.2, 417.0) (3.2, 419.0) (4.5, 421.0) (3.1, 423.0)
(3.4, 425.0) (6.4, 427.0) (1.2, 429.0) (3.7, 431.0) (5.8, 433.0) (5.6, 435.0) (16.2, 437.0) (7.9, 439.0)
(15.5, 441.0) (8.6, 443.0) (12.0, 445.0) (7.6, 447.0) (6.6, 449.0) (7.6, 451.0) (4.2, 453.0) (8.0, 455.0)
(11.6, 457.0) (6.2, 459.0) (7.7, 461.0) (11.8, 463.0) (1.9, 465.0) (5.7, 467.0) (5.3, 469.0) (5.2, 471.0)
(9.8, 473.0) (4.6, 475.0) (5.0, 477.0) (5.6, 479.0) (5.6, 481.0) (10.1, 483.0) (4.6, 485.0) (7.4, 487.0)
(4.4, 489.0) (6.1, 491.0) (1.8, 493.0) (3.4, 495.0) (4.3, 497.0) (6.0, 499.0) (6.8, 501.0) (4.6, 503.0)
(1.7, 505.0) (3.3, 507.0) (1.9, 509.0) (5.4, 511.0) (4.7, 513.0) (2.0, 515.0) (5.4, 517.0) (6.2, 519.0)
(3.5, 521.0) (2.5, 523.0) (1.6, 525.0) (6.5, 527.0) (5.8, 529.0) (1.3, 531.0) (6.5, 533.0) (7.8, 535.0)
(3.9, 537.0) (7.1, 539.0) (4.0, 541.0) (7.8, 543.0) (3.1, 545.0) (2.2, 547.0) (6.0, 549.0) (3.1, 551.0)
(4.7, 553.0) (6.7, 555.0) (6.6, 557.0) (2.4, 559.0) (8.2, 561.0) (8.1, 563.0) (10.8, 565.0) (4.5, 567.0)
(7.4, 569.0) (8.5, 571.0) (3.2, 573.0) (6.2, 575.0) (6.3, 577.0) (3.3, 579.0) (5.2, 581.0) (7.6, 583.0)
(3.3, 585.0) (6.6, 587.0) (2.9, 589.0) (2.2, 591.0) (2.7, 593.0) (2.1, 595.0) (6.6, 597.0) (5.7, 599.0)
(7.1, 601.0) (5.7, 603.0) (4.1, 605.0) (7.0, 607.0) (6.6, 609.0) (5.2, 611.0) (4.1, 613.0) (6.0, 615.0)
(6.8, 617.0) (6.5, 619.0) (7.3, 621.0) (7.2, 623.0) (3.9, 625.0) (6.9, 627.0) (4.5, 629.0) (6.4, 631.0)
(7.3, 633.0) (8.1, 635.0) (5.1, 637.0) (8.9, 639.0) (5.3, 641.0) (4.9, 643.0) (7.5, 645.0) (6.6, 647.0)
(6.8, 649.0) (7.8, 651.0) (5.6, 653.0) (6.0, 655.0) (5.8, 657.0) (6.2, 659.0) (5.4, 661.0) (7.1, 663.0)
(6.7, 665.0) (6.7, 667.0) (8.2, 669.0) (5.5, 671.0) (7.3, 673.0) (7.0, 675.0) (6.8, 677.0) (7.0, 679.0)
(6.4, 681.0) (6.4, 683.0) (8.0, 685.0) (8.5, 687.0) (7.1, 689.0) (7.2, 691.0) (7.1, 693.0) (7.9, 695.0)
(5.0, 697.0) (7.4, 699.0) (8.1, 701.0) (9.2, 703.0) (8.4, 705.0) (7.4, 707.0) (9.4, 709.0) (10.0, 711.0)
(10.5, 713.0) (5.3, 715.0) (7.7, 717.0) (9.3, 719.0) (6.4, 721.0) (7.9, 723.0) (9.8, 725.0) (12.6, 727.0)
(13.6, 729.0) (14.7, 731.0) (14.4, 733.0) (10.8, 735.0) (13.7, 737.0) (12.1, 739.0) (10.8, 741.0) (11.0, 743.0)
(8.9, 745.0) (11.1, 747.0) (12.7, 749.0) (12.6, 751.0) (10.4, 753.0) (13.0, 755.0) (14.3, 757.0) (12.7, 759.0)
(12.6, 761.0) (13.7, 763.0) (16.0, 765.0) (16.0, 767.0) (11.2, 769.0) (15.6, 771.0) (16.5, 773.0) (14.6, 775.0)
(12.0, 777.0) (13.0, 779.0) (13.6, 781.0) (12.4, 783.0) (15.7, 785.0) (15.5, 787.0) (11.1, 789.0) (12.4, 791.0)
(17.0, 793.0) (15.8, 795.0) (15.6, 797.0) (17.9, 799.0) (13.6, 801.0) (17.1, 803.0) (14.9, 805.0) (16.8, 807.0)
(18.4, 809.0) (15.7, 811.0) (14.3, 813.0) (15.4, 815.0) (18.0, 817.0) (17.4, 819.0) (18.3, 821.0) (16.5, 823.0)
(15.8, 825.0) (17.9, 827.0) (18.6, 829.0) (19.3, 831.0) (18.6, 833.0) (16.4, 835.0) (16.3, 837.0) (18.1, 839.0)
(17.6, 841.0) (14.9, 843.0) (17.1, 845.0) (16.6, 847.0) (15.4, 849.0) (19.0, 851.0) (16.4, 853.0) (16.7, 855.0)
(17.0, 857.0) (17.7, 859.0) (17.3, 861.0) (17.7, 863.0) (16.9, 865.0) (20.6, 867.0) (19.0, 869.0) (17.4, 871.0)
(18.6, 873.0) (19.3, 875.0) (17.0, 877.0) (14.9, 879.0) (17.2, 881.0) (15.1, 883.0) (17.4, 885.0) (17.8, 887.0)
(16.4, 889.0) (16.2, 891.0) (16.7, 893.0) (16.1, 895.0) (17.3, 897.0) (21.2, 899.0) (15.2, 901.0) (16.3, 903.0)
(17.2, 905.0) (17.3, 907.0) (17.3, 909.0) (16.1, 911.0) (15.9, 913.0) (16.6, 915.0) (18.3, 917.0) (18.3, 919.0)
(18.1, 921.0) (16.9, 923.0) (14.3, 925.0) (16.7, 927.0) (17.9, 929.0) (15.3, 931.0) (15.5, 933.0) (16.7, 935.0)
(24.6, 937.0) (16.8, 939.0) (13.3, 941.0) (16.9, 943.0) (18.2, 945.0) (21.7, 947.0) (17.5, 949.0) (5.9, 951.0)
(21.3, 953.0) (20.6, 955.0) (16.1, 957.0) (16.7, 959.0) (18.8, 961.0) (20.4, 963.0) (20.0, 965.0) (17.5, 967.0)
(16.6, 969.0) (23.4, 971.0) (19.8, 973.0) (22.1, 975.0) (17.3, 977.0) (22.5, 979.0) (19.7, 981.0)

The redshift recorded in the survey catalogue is 0.818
